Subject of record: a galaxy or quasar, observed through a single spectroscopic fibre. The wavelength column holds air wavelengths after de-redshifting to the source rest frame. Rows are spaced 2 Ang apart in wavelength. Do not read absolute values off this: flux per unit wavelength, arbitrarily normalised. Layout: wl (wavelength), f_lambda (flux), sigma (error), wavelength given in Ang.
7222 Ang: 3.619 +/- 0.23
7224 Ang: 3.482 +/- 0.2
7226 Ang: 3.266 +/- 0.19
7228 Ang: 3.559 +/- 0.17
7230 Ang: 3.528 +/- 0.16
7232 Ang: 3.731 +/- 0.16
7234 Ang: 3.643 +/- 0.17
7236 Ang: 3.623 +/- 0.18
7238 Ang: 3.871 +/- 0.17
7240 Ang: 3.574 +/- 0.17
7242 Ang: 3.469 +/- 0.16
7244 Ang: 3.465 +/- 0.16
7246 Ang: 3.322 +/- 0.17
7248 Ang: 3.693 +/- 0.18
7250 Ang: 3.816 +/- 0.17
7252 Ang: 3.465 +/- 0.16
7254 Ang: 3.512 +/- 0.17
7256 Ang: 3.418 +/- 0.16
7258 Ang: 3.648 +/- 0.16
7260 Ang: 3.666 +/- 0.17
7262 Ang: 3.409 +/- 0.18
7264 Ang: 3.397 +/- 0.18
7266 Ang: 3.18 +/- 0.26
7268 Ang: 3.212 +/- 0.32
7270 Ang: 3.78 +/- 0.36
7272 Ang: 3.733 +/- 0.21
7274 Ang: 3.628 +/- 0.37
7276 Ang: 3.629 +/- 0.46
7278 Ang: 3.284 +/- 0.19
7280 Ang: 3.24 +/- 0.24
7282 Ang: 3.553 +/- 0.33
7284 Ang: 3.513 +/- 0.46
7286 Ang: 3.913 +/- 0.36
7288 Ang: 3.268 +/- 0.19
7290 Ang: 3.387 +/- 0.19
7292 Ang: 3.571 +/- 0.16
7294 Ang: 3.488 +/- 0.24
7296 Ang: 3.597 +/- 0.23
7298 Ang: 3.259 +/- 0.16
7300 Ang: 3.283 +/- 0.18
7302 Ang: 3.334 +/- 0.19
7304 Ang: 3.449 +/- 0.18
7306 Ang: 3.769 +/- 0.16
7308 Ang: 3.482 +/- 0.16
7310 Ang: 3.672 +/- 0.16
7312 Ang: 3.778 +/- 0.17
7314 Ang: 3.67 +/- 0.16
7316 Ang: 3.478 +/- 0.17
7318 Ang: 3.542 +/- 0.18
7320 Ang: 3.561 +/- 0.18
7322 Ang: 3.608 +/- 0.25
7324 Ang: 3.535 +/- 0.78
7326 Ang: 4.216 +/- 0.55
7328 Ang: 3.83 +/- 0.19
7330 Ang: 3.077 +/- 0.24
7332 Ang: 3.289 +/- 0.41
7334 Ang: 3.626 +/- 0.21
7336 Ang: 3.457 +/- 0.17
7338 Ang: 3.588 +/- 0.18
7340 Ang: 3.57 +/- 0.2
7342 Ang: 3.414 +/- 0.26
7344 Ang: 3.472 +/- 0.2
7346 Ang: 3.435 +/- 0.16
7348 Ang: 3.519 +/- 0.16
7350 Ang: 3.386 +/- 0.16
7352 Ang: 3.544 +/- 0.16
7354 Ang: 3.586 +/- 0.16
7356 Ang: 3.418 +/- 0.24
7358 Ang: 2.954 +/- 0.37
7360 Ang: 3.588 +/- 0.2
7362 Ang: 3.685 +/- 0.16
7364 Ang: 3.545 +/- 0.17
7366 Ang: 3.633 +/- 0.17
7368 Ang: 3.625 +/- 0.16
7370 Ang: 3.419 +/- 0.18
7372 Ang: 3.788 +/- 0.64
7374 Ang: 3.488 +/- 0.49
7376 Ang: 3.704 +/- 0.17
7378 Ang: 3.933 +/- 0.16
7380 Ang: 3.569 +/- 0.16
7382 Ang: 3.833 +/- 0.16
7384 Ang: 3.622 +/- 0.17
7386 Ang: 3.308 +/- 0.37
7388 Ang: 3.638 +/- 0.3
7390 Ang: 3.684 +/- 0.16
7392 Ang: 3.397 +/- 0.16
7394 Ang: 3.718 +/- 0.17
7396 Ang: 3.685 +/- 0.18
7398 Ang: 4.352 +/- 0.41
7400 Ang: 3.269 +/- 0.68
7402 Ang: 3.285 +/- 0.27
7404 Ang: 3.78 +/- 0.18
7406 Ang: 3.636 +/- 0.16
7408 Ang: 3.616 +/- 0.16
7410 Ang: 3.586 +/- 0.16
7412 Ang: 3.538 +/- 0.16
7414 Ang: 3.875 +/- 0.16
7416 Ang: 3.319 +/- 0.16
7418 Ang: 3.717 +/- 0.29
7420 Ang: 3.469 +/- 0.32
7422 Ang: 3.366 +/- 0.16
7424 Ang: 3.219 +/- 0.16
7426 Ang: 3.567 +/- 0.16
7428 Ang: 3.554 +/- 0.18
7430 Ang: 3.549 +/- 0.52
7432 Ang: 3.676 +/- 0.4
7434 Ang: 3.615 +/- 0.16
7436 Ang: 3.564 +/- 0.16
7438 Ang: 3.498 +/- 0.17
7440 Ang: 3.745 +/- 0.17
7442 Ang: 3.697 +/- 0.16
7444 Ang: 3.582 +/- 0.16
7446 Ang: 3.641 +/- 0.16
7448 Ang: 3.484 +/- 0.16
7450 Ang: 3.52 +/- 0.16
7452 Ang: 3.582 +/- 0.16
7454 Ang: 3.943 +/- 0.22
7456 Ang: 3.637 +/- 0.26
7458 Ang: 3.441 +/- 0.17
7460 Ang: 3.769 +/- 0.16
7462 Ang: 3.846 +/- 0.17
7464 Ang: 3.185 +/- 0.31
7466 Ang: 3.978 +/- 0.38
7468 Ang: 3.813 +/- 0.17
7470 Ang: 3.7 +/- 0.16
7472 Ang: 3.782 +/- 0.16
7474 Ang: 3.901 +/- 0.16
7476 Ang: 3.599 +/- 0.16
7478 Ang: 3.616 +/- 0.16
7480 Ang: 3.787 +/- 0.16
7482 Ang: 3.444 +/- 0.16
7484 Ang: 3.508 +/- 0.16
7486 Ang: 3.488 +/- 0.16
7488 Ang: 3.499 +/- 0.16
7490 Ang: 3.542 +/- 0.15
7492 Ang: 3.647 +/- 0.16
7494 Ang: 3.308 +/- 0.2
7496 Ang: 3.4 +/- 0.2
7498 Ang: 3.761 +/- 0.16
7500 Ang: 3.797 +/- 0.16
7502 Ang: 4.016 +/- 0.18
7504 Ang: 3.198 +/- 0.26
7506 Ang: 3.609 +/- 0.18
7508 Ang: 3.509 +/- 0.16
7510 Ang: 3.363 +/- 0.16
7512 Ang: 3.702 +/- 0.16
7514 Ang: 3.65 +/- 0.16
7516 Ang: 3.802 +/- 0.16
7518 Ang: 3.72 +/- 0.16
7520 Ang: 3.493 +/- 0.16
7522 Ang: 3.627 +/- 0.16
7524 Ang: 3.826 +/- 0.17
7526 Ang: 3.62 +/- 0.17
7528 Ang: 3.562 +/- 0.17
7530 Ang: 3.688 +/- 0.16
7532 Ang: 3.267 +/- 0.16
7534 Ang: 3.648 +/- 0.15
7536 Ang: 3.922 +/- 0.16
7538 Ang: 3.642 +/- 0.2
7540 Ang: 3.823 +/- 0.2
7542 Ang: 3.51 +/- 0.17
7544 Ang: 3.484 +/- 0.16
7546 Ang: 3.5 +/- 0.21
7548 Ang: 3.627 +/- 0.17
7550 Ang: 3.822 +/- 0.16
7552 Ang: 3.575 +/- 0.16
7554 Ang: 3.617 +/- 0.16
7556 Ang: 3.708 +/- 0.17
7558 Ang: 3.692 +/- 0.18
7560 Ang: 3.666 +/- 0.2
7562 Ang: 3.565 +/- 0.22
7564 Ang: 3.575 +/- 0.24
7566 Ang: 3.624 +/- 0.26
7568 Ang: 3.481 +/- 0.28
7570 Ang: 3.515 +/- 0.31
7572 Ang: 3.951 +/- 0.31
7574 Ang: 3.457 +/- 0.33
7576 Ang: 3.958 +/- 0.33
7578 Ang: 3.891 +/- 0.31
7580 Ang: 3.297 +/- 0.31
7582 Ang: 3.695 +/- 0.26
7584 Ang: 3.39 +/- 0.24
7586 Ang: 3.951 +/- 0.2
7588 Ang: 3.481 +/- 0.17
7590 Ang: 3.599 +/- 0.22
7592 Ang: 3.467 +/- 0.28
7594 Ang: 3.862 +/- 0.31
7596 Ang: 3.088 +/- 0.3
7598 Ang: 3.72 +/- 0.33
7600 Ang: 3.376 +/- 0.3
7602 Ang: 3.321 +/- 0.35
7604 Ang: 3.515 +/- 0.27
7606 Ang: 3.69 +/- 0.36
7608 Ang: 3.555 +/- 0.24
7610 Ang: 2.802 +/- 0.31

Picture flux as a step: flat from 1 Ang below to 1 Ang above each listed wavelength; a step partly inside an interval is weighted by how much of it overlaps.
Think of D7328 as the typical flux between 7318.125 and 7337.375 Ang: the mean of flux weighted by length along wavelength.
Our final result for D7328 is 3.58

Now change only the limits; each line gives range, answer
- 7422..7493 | 3.61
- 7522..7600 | 3.62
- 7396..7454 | 3.59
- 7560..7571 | 3.56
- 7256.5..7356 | 3.52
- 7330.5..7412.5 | 3.56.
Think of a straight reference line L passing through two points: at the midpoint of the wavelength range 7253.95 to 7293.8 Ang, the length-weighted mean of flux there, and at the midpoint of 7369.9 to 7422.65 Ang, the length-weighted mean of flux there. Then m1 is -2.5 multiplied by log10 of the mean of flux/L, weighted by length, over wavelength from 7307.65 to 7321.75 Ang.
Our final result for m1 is -0.02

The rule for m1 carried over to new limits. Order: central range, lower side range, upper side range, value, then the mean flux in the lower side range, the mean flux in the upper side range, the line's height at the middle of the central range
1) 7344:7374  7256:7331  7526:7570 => 0.01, 3.53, 3.62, 3.55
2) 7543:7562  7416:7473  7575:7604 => -0.01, 3.61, 3.58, 3.58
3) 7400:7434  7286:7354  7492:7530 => 0.01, 3.53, 3.61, 3.57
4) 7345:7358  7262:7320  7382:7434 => 0.03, 3.5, 3.58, 3.54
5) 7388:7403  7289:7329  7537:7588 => -0.01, 3.58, 3.64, 3.6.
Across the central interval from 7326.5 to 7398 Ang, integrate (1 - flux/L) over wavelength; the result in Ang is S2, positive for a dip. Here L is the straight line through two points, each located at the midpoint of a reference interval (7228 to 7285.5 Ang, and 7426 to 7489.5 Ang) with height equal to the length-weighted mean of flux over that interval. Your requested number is 0.6 Ang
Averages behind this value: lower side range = 3.54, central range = 3.56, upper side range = 3.63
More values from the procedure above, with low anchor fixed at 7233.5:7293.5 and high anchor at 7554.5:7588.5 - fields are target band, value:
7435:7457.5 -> -0.16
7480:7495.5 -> 0.45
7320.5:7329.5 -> -0.49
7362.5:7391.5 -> -0.44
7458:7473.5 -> -0.47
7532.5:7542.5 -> -0.18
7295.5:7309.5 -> 0.34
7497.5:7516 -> -0.05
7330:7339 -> 0.28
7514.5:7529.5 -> -0.17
